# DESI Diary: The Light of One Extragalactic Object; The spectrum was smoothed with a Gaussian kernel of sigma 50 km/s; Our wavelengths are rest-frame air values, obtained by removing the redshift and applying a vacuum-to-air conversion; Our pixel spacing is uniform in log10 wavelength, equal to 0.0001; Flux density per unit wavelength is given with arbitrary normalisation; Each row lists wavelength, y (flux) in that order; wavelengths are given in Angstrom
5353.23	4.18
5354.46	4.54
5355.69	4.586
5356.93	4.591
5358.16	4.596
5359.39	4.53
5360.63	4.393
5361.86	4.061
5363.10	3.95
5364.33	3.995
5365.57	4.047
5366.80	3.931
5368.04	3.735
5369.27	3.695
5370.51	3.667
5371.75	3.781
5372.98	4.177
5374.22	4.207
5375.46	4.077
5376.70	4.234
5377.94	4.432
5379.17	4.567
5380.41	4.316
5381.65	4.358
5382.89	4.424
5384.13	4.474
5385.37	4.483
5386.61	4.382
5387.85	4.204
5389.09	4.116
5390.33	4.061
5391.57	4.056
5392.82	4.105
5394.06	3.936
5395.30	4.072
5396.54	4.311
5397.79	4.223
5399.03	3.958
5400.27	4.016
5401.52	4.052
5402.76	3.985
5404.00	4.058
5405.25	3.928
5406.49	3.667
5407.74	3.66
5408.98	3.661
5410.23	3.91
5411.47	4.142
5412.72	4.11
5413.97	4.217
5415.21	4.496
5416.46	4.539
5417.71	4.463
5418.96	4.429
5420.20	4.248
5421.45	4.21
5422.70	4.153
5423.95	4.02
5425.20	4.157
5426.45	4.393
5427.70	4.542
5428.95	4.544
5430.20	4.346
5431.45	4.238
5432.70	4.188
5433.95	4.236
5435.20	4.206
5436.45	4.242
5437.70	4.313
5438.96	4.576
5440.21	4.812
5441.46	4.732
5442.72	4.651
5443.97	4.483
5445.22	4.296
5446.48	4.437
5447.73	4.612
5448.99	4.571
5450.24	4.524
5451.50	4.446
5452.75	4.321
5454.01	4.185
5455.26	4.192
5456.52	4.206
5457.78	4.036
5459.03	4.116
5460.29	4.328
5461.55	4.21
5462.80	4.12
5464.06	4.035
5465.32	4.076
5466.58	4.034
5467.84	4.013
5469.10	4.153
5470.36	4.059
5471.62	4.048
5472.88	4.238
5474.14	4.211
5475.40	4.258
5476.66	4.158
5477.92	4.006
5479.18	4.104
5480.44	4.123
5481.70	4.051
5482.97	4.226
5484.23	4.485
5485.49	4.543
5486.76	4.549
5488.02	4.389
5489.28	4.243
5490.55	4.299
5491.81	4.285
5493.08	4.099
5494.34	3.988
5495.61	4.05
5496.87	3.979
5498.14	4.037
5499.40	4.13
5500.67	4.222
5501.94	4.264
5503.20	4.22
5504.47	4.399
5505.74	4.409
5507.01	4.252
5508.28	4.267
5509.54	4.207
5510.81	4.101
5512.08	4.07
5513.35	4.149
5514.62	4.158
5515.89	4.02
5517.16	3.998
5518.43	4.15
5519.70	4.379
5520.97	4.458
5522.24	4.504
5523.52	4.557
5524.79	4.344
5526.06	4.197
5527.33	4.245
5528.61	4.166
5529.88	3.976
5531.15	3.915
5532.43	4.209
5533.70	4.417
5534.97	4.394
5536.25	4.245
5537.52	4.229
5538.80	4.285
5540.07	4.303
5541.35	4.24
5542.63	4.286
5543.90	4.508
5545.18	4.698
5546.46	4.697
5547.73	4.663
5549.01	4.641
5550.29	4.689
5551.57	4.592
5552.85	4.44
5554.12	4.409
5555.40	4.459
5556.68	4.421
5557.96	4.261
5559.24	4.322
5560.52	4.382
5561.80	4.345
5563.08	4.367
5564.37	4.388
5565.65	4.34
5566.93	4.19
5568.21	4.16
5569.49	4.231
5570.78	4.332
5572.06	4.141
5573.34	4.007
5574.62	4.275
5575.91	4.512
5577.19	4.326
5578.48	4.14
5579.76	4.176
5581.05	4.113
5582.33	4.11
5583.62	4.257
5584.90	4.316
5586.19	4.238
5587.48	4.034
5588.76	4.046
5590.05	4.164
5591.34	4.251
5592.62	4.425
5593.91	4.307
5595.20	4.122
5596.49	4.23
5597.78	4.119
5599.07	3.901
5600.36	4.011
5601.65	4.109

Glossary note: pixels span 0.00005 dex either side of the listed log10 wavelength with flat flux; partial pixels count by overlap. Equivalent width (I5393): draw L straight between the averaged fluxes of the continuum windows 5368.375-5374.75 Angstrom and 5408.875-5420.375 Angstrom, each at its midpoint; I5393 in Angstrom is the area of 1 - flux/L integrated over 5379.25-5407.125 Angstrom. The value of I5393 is -0.6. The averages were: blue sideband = 3.9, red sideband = 4.25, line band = 4.15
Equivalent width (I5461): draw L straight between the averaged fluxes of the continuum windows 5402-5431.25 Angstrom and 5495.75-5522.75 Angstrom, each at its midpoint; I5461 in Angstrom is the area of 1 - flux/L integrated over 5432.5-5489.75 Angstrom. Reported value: -1.3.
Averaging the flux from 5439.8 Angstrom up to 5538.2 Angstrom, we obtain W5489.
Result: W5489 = 4.25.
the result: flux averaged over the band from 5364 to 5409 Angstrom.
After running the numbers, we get 4.09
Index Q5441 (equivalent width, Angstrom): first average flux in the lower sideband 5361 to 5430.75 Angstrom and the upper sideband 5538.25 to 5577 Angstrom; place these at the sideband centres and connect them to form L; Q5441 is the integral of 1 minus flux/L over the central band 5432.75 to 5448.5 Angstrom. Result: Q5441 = -0.92 Angstrom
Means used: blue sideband 4.14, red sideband 4.39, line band 4.46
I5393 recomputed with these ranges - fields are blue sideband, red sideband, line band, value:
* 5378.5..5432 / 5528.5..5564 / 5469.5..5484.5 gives 0.5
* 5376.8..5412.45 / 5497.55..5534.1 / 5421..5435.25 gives -0.4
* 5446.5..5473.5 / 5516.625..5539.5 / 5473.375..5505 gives 0.2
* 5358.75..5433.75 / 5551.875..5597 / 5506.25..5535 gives 0.1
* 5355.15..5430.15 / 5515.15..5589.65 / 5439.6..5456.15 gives -1.0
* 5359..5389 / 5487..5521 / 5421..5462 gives -1.7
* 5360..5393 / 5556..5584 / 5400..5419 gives 0.4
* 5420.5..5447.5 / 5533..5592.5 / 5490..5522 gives 1.2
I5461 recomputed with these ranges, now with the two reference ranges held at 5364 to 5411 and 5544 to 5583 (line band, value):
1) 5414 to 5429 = -0.7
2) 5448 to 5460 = -0.3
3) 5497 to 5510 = 0.1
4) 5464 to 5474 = 0.3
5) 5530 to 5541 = 0.2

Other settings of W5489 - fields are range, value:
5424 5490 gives 4.29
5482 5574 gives 4.29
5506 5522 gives 4.2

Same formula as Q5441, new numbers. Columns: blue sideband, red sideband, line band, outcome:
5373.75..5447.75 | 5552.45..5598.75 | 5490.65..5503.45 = 0.36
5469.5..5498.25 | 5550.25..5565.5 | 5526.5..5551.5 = -0.04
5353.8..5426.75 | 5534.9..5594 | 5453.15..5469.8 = 0.38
